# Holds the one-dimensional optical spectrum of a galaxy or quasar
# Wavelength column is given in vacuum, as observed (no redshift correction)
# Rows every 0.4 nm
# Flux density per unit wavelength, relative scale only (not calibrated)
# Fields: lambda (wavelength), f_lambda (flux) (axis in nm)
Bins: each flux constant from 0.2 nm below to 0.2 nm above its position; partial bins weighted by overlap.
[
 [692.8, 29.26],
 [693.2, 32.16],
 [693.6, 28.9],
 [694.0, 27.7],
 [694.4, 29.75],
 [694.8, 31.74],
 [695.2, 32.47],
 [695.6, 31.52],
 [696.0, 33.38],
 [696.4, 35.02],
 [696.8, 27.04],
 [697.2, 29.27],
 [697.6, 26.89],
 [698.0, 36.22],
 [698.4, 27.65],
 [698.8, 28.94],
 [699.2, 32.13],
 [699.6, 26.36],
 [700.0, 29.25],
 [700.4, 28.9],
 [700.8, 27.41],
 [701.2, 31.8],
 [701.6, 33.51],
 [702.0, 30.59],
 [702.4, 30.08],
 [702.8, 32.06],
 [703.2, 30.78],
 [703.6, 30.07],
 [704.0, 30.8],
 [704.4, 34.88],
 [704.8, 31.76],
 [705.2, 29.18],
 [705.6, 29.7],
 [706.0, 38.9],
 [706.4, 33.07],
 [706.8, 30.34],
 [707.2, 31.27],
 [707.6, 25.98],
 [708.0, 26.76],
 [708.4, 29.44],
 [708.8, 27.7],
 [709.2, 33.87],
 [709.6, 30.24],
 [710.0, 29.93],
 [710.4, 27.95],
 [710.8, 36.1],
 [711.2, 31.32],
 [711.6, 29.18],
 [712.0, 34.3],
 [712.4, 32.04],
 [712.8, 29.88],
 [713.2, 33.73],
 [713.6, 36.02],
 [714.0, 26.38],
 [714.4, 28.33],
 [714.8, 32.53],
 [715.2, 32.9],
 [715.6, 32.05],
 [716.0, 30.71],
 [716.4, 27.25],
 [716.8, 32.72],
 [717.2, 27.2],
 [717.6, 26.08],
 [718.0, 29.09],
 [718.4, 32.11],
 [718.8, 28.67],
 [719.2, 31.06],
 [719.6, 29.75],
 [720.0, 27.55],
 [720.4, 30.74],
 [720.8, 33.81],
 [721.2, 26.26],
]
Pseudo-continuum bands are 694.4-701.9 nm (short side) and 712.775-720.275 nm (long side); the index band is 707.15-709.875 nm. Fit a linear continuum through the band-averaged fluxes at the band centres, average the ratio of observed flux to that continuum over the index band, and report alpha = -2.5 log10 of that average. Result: 0.04 mag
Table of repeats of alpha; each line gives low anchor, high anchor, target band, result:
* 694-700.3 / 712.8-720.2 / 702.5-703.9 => -0.02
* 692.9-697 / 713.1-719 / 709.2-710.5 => 0.01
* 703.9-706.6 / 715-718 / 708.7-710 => 0.03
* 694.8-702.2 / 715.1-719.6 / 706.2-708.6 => 0.03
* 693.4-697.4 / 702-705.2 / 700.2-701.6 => 0.04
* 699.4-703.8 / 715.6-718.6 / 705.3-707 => -0.10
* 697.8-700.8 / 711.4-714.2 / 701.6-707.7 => -0.03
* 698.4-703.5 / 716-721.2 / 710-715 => -0.06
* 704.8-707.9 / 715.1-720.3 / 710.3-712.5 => -0.05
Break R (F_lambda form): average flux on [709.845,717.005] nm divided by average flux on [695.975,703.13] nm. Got 1.03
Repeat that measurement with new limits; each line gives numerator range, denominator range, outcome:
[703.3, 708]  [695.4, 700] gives 1.03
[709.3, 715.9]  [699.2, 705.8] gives 1.03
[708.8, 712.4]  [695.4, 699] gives 1.02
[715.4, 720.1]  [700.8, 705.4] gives 0.95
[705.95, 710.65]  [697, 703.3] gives 1.00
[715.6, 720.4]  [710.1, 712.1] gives 0.93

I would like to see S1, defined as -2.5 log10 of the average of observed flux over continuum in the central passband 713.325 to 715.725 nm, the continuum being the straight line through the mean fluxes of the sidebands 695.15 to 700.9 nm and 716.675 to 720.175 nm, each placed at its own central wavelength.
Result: -0.07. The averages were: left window 30.2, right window 29.3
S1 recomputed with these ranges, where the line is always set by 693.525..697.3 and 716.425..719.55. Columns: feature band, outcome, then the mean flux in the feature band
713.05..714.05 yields -0.108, 32.8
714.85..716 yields -0.091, 32.2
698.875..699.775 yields 0.046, 29.3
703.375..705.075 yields -0.052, 31.7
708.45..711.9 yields -0.033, 30.8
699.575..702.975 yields 0.009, 30.2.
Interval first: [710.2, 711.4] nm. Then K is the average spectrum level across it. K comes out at 31.8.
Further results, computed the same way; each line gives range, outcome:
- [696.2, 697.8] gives 29.6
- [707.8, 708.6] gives 28.1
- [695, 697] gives 31.9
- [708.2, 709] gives 28.6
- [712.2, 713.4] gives 31.9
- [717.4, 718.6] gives 29.1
